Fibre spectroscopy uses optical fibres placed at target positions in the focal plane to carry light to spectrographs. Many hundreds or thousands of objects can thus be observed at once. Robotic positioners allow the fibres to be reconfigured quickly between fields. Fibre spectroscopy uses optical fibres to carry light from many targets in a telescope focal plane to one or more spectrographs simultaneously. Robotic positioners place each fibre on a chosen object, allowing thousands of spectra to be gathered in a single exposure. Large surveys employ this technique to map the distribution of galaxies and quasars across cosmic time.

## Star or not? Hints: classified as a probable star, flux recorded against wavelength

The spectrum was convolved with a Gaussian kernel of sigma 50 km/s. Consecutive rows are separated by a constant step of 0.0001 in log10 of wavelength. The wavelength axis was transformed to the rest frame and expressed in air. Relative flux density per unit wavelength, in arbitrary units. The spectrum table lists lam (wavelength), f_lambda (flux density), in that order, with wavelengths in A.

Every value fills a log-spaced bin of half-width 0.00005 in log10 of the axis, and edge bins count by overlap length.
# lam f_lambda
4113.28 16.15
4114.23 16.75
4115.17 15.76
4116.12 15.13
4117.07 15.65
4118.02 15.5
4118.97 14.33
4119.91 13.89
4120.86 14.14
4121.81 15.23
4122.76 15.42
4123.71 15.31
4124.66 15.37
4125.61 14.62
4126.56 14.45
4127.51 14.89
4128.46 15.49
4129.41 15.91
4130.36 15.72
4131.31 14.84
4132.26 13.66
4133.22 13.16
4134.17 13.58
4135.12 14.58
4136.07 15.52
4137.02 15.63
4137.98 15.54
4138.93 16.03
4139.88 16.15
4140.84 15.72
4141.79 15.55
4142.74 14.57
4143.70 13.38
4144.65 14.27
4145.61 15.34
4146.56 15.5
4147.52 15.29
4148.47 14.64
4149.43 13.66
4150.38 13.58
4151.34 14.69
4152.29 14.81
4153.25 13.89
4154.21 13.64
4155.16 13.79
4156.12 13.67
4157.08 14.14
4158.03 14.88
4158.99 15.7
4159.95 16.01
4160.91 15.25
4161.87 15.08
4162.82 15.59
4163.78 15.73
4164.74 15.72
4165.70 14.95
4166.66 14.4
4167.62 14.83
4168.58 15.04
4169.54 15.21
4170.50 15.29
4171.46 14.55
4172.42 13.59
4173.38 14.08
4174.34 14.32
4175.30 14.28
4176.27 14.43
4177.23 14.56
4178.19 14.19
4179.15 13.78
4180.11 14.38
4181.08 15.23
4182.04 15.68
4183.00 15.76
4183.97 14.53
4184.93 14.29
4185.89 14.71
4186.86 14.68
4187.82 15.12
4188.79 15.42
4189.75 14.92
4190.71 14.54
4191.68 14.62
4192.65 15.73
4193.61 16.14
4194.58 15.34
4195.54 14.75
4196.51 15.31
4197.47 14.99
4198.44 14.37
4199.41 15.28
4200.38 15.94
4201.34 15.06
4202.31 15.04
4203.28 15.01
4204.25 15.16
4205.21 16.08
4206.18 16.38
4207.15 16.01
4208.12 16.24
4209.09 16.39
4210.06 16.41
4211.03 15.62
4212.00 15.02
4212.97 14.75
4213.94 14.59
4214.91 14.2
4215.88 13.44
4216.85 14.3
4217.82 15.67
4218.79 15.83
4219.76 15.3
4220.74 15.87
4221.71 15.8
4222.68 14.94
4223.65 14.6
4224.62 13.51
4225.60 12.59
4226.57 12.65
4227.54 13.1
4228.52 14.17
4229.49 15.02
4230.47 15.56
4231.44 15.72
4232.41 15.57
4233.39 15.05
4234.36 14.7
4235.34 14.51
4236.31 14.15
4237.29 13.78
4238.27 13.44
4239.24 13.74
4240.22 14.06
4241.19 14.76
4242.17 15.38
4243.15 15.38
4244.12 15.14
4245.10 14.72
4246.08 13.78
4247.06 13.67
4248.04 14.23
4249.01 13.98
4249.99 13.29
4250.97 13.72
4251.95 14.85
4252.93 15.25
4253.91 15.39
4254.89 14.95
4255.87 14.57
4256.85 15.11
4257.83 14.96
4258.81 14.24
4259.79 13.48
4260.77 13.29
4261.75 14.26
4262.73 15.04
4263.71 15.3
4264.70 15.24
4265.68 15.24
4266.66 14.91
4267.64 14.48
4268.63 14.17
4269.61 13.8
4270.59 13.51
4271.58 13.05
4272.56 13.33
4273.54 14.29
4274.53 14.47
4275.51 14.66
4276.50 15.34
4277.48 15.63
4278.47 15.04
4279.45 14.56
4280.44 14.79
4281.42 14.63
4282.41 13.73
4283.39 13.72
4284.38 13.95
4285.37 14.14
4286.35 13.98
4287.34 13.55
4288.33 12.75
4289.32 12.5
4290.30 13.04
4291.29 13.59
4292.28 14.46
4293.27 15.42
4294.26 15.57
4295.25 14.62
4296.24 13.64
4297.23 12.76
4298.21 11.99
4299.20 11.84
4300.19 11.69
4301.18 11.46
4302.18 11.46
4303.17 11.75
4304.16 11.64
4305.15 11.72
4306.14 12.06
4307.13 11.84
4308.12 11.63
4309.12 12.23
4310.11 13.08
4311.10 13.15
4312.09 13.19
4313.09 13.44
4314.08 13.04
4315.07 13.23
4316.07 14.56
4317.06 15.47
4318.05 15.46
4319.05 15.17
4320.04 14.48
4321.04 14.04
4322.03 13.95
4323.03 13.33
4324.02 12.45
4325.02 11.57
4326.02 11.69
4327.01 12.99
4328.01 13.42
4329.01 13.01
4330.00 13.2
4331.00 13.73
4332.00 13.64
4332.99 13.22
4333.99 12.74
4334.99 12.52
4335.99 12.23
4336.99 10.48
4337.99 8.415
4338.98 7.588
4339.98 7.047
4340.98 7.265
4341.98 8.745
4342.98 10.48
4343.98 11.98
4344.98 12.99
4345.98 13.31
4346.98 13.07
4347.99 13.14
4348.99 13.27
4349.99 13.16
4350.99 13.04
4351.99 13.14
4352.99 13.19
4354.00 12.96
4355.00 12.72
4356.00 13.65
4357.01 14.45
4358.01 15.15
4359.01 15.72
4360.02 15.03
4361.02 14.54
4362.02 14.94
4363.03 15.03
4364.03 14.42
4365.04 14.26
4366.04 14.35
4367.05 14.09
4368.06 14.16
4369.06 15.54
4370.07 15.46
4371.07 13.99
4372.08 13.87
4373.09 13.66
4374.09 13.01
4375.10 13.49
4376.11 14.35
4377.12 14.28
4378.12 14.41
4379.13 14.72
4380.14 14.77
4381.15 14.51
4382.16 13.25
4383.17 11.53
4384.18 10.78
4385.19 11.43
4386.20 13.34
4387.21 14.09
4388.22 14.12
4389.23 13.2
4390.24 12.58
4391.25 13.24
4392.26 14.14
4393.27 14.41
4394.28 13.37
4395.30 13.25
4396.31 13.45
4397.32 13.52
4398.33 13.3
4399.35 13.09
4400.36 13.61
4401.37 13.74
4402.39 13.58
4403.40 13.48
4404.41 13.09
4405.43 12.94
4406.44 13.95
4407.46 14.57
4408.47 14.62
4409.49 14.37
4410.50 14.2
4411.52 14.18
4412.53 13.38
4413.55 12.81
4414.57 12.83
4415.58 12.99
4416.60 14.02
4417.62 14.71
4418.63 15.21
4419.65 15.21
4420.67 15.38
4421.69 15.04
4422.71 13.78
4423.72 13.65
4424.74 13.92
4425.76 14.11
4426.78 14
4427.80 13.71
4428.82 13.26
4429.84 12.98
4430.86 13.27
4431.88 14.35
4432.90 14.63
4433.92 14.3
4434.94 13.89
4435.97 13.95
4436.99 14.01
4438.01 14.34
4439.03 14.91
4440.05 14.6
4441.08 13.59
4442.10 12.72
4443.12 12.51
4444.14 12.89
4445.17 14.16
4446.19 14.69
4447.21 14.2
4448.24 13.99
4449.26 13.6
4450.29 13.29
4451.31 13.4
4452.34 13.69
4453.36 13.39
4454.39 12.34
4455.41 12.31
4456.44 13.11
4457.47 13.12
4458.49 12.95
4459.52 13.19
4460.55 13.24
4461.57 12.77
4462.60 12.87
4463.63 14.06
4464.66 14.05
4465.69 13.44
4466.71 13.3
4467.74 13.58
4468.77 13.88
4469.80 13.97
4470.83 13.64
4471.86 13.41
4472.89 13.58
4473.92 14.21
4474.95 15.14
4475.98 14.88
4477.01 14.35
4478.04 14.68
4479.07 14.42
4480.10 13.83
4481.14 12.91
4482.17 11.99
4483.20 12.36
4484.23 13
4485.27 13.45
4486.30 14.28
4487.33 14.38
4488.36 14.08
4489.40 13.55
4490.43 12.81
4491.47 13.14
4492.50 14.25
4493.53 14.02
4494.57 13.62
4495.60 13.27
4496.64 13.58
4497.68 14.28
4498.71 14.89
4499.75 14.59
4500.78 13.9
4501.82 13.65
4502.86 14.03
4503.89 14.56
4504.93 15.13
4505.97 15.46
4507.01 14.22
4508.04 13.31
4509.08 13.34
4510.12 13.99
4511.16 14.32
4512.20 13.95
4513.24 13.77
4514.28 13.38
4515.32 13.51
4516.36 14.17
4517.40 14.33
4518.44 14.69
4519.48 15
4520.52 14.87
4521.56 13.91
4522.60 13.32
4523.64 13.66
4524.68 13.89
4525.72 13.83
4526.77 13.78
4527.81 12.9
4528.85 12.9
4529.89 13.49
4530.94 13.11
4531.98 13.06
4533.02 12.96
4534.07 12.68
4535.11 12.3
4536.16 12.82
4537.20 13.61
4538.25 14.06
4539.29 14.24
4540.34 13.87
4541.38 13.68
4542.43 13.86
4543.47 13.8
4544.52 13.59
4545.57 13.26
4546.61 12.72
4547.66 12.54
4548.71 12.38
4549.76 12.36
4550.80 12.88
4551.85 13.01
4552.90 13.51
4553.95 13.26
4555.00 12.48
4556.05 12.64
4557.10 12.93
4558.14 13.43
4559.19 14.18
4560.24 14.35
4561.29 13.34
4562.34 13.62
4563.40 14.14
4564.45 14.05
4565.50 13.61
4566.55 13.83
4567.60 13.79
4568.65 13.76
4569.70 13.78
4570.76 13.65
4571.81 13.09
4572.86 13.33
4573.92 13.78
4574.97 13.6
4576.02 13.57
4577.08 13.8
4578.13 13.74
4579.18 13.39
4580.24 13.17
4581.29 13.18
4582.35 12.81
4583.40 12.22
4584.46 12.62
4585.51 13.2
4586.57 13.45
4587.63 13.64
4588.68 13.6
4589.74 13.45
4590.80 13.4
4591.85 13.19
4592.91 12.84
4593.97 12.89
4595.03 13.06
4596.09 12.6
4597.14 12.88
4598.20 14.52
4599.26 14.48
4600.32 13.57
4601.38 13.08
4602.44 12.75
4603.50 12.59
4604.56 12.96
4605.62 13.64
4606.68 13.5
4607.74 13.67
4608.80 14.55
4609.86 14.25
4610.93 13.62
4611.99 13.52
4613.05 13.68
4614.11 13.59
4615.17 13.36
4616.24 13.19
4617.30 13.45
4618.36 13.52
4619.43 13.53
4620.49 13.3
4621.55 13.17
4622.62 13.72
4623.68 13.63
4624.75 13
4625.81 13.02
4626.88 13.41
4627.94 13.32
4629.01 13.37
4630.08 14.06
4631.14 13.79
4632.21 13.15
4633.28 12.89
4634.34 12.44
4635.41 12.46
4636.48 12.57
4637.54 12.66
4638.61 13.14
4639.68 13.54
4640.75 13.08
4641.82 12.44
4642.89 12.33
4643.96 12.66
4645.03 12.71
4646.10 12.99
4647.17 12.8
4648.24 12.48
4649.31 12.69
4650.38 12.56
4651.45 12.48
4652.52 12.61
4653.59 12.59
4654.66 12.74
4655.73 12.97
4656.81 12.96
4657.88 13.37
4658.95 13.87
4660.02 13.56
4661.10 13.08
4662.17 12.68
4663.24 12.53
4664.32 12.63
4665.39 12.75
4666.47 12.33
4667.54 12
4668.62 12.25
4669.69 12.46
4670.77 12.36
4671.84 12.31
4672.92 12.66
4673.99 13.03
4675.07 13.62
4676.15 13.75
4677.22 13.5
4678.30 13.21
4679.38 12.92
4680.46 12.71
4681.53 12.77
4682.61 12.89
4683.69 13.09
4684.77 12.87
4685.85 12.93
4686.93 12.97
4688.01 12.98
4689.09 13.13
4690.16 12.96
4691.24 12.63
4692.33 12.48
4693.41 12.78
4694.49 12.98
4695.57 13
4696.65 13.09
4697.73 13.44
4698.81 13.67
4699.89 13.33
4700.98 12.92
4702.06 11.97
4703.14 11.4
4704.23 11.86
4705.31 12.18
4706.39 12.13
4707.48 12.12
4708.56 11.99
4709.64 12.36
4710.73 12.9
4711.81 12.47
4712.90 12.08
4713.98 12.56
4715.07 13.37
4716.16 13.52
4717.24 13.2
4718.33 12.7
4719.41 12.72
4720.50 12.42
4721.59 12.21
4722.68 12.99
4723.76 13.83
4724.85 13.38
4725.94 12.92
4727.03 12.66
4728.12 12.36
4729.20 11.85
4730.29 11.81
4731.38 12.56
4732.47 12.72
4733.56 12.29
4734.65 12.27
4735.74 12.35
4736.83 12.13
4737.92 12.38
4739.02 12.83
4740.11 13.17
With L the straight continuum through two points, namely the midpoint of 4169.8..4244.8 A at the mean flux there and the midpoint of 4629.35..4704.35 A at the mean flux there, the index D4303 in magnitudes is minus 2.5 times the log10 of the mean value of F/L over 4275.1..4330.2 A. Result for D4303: 0.08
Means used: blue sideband 14.9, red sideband 12.9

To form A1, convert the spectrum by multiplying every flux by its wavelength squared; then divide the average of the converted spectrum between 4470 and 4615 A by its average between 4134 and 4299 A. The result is 1.08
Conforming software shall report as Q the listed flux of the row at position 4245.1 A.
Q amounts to 14.72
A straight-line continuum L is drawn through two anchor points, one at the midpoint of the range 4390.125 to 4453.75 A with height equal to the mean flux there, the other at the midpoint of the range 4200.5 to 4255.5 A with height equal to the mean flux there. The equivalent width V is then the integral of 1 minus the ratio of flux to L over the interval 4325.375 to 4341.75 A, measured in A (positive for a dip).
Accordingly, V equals 3.3 A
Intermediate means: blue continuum 14.8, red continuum 13.8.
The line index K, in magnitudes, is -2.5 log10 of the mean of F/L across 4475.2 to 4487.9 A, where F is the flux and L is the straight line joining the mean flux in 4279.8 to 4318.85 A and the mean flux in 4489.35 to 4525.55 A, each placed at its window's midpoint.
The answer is 0.01 mag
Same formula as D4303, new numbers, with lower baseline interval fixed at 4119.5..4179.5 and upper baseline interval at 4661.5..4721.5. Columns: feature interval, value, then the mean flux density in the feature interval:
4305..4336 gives 0.074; 13.2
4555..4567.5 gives -0.031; 13.6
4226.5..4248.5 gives -0.003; 14.5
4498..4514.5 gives -0.058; 14.2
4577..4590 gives -0.008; 13.2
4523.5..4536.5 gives 0.014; 13.2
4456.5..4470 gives 0.016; 13.4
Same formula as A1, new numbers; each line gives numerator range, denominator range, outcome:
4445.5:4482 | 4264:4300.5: 1.06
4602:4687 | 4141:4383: 1.10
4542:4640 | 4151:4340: 1.10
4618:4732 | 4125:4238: 1.08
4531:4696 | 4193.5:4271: 1.06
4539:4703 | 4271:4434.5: 1.11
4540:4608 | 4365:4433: 1.05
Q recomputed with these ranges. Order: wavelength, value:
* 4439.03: 14.91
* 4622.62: 13.72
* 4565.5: 13.61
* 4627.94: 13.32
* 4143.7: 13.38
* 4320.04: 14.48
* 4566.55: 13.83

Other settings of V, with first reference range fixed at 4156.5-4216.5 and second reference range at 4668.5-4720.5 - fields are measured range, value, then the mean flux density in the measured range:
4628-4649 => 0.2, 12.9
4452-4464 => 0.7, 13.1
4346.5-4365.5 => 0.5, 13.9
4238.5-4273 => 0.8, 14.4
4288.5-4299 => 0.6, 13.7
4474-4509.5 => -0.6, 13.9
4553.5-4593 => -0.3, 13.4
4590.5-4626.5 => -0.7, 13.4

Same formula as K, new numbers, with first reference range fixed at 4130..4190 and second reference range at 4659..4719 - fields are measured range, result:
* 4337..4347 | 0.37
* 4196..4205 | -0.04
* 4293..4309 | 0.14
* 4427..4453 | -0.01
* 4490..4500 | -0.03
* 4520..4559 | 0.00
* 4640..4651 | 0.02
